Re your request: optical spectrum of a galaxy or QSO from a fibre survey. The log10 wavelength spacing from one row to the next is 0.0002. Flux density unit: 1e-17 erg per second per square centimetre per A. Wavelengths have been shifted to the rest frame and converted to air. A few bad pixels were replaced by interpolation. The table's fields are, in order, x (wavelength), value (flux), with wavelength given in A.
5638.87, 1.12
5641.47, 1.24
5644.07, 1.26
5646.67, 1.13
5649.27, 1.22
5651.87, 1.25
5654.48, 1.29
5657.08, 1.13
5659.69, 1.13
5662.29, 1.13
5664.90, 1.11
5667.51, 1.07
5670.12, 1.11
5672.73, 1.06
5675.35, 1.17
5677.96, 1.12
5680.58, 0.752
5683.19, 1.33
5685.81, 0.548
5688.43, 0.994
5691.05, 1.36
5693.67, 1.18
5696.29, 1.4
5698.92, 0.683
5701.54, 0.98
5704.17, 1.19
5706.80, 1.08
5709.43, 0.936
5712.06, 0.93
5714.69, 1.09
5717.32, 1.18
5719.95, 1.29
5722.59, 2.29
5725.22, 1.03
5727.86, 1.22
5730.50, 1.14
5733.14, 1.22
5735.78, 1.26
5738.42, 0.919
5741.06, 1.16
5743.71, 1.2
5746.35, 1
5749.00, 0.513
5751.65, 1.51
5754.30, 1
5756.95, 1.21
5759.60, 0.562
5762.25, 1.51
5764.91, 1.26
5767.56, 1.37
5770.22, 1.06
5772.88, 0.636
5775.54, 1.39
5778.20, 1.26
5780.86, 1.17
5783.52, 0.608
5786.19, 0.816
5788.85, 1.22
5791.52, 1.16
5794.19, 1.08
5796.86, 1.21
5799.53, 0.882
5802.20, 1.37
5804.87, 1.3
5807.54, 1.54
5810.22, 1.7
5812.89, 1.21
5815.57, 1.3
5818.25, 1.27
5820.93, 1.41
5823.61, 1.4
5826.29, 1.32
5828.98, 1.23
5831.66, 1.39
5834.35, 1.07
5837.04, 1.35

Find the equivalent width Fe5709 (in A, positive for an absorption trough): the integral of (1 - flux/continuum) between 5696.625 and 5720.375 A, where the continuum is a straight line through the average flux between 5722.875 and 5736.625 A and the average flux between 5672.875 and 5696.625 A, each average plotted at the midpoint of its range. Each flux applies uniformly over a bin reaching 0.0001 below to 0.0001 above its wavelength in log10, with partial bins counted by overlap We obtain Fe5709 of 2.6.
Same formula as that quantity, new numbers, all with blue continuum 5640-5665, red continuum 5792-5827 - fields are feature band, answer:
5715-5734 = -1.3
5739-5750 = 2.4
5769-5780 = 1.6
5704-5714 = 1.7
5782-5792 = 2.7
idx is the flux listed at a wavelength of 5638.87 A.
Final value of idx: 1.12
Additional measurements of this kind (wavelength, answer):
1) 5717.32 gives 1.18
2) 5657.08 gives 1.13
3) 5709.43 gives 0.936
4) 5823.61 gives 1.4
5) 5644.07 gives 1.26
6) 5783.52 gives 0.608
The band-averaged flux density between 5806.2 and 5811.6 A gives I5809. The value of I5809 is 1.62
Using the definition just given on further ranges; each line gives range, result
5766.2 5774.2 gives 1.02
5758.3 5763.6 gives 1.04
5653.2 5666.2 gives 1.16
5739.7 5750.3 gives 0.969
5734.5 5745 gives 1.13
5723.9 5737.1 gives 1.17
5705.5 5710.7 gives 1.01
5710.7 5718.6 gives 1.07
